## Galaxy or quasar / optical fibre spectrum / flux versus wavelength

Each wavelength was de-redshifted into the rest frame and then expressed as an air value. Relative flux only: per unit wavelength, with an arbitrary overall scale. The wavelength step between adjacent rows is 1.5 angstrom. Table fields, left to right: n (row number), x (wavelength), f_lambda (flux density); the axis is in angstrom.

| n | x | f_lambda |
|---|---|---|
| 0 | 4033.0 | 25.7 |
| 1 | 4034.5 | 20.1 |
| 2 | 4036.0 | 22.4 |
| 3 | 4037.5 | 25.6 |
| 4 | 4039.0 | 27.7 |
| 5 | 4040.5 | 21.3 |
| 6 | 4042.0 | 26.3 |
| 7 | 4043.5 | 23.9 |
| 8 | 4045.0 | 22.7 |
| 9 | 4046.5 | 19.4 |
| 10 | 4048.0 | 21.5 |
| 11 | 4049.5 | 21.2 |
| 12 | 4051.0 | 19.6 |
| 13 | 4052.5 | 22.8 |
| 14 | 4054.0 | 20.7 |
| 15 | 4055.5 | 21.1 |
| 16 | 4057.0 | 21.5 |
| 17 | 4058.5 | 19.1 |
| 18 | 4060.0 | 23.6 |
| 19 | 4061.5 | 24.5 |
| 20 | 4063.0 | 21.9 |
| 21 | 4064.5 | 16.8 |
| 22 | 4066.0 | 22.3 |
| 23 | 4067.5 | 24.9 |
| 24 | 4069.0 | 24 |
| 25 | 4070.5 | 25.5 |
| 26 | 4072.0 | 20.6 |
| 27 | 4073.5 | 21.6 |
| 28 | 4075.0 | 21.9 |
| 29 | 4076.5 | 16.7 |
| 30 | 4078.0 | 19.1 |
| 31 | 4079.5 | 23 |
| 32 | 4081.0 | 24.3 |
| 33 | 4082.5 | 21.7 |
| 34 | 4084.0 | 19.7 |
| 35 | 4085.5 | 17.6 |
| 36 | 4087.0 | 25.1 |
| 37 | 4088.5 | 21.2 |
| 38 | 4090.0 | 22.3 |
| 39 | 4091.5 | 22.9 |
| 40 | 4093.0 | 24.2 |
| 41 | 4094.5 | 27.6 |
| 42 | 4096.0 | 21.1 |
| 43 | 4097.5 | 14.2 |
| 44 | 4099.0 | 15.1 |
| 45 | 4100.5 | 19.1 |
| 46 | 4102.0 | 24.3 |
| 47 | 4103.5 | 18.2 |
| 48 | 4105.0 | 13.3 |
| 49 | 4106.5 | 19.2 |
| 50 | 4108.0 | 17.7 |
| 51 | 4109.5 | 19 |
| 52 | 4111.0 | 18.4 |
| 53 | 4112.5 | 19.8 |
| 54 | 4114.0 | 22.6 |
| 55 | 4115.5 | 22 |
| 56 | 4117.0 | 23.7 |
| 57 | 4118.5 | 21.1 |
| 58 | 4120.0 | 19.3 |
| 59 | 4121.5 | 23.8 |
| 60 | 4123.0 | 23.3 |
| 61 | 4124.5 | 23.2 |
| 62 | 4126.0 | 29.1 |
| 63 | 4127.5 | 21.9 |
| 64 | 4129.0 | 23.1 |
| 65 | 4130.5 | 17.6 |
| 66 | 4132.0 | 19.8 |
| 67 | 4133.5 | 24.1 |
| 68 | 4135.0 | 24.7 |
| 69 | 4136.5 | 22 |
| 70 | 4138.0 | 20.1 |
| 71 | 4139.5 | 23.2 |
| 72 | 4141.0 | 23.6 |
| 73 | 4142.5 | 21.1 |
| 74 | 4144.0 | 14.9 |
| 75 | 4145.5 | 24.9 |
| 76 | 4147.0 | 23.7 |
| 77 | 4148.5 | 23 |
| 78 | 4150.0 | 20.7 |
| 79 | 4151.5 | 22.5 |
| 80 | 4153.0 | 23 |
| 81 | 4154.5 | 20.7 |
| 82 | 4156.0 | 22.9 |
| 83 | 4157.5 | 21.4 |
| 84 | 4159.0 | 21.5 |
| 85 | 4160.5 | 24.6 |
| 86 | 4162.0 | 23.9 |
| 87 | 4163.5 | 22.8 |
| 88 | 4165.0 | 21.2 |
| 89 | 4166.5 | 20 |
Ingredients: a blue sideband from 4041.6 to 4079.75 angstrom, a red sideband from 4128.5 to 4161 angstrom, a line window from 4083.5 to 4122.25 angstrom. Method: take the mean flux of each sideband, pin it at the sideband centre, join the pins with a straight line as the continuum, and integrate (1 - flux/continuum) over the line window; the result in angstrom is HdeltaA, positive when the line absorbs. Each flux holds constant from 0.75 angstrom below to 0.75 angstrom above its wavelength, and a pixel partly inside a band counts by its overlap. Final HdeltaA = 2.4 angstrom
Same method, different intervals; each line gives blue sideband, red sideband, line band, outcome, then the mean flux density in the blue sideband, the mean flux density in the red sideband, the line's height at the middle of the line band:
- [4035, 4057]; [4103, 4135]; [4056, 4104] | 0.9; 22.5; 21.1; 21.8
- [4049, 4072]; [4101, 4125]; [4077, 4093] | -0.4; 21.9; 20.5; 21.3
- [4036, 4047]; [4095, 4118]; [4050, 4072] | 0.5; 23.8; 19.3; 22.5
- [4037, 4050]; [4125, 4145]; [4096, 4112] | 3.1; 23.3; 22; 22.4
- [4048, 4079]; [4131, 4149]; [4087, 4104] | 0.4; 21.5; 22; 21.7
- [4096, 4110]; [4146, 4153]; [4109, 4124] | -1.6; 17.9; 22.6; 19.3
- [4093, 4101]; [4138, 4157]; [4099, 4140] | -0.6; 19.9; 21.9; 20.8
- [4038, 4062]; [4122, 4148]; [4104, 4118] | 1.8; 22.3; 22.4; 22.4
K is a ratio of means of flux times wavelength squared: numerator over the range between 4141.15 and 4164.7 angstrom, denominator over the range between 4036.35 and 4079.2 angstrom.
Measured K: 1.05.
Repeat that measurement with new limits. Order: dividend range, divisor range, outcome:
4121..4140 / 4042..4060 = 1.10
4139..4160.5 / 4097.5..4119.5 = 1.16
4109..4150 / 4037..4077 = 1.03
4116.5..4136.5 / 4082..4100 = 1.10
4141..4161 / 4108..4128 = 1.02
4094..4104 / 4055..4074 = 0.91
